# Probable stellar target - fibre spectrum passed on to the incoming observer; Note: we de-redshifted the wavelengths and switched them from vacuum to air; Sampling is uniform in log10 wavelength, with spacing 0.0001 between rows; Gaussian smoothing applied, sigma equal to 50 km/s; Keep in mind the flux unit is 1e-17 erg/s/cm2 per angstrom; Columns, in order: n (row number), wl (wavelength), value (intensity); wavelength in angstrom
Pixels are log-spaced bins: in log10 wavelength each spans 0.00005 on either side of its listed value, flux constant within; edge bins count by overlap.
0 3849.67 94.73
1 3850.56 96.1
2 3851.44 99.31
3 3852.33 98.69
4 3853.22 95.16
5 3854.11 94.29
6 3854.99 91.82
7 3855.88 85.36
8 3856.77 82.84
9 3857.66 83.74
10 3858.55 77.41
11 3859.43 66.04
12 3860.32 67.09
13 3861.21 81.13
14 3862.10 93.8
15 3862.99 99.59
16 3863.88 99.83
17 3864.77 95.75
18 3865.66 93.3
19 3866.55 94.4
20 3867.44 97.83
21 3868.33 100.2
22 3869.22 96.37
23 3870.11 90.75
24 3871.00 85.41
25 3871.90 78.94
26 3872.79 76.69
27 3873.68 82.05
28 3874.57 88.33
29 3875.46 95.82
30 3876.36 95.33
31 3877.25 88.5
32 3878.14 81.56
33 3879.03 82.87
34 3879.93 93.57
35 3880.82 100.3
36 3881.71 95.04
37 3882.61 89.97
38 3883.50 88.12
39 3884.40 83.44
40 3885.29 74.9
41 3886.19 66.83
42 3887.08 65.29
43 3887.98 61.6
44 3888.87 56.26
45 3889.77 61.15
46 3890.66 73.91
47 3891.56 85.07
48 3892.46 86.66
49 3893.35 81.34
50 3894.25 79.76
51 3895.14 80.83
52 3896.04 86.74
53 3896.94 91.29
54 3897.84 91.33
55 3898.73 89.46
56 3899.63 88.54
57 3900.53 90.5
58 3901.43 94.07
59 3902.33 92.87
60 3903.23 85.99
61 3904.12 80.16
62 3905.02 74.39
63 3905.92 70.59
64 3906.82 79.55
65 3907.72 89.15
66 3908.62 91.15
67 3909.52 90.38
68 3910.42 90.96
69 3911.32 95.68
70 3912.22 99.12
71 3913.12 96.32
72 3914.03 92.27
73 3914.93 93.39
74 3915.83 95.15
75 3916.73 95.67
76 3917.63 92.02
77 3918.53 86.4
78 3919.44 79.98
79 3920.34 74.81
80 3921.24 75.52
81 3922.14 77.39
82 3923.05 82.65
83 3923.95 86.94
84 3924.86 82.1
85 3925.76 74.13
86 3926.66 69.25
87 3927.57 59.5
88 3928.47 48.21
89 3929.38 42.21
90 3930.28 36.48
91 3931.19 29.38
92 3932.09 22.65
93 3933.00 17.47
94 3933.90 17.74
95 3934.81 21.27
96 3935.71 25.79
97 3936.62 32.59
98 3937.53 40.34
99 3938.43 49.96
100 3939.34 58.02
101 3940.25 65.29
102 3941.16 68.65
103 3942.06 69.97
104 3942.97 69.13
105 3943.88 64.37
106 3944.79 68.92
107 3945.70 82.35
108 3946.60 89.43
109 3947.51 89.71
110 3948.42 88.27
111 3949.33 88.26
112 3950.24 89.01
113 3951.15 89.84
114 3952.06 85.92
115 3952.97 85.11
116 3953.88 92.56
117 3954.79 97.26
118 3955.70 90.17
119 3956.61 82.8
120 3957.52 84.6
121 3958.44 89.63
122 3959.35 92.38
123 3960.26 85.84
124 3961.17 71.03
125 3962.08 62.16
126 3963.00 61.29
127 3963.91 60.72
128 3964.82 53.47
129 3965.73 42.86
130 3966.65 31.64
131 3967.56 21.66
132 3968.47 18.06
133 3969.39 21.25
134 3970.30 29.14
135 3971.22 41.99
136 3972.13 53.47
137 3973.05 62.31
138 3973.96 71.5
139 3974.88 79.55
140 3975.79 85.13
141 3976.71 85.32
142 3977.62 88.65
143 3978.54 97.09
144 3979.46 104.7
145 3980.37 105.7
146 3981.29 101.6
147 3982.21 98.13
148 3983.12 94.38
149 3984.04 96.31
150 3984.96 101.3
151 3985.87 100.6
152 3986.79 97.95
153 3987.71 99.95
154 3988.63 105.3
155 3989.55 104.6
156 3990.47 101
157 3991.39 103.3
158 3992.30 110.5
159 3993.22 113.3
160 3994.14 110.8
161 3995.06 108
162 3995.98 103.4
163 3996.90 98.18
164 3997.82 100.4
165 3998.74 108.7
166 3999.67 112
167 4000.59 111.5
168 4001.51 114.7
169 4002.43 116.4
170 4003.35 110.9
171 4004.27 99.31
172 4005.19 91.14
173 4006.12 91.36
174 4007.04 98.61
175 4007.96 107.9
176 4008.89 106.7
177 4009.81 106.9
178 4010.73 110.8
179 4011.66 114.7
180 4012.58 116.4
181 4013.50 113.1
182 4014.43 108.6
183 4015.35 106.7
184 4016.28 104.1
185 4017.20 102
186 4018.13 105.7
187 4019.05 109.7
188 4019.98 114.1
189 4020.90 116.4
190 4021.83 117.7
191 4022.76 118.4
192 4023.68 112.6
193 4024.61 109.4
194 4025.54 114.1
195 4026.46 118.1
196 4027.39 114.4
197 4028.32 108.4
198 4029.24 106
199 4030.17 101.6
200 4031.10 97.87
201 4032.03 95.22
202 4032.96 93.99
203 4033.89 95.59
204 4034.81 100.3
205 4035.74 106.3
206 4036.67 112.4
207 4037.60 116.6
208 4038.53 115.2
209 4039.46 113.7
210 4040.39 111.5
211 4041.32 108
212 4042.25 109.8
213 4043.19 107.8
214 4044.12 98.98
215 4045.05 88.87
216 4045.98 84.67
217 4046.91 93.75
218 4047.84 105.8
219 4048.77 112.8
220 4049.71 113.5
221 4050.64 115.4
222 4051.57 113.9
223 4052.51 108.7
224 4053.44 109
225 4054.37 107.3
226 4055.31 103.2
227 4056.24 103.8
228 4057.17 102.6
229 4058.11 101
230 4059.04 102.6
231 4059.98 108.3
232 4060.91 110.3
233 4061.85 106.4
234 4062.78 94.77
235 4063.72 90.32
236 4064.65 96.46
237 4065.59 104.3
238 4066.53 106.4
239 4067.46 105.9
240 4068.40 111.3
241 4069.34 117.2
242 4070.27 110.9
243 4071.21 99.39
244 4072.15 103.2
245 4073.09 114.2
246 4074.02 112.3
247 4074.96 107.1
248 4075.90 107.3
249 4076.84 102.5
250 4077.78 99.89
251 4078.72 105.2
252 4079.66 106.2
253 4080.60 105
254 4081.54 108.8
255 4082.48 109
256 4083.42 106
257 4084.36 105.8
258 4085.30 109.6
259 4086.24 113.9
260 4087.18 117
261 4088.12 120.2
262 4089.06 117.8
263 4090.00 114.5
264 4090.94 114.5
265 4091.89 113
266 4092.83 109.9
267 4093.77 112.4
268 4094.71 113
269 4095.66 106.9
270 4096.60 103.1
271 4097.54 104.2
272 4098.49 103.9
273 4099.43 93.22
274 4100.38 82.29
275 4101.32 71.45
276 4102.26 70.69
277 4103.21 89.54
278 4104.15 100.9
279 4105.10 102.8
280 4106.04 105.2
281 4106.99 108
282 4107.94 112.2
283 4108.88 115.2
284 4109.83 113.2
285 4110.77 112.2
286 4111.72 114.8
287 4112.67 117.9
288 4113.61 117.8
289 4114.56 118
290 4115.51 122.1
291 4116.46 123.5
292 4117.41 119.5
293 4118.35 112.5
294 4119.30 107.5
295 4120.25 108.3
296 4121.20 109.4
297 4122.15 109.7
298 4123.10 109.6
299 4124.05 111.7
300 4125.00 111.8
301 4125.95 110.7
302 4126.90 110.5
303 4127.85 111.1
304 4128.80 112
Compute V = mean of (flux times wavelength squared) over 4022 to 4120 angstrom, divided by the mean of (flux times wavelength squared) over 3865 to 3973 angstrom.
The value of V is 1.6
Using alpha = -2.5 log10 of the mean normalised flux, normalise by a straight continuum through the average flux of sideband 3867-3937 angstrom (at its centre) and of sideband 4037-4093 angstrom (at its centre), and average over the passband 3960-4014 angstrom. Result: 0.06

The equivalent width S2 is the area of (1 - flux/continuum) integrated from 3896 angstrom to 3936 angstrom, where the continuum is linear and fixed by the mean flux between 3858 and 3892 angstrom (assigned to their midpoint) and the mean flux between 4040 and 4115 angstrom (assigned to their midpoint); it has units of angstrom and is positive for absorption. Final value 6.3 angstrom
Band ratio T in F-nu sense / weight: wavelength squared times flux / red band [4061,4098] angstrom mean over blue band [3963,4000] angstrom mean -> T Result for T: 1.4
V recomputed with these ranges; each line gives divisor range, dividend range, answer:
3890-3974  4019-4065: 1.58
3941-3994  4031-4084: 1.38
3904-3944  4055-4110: 1.68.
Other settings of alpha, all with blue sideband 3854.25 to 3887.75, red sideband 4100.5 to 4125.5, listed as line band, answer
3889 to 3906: 0.07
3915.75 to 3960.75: 0.31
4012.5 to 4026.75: -0.12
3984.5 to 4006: -0.08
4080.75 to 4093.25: -0.06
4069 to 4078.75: -0.03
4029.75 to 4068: -0.02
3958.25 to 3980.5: 0.44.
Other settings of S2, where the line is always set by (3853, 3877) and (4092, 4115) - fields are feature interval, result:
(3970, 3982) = 2.18 angstrom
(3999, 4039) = -3.79 angstrom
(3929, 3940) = 7.06 angstrom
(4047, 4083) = -1.61 angstrom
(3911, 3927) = 1.03 angstrom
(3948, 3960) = 0.70 angstrom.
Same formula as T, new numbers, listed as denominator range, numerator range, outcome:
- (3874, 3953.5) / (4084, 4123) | 1.57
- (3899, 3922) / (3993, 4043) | 1.30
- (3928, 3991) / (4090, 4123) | 1.65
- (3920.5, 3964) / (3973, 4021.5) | 1.57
